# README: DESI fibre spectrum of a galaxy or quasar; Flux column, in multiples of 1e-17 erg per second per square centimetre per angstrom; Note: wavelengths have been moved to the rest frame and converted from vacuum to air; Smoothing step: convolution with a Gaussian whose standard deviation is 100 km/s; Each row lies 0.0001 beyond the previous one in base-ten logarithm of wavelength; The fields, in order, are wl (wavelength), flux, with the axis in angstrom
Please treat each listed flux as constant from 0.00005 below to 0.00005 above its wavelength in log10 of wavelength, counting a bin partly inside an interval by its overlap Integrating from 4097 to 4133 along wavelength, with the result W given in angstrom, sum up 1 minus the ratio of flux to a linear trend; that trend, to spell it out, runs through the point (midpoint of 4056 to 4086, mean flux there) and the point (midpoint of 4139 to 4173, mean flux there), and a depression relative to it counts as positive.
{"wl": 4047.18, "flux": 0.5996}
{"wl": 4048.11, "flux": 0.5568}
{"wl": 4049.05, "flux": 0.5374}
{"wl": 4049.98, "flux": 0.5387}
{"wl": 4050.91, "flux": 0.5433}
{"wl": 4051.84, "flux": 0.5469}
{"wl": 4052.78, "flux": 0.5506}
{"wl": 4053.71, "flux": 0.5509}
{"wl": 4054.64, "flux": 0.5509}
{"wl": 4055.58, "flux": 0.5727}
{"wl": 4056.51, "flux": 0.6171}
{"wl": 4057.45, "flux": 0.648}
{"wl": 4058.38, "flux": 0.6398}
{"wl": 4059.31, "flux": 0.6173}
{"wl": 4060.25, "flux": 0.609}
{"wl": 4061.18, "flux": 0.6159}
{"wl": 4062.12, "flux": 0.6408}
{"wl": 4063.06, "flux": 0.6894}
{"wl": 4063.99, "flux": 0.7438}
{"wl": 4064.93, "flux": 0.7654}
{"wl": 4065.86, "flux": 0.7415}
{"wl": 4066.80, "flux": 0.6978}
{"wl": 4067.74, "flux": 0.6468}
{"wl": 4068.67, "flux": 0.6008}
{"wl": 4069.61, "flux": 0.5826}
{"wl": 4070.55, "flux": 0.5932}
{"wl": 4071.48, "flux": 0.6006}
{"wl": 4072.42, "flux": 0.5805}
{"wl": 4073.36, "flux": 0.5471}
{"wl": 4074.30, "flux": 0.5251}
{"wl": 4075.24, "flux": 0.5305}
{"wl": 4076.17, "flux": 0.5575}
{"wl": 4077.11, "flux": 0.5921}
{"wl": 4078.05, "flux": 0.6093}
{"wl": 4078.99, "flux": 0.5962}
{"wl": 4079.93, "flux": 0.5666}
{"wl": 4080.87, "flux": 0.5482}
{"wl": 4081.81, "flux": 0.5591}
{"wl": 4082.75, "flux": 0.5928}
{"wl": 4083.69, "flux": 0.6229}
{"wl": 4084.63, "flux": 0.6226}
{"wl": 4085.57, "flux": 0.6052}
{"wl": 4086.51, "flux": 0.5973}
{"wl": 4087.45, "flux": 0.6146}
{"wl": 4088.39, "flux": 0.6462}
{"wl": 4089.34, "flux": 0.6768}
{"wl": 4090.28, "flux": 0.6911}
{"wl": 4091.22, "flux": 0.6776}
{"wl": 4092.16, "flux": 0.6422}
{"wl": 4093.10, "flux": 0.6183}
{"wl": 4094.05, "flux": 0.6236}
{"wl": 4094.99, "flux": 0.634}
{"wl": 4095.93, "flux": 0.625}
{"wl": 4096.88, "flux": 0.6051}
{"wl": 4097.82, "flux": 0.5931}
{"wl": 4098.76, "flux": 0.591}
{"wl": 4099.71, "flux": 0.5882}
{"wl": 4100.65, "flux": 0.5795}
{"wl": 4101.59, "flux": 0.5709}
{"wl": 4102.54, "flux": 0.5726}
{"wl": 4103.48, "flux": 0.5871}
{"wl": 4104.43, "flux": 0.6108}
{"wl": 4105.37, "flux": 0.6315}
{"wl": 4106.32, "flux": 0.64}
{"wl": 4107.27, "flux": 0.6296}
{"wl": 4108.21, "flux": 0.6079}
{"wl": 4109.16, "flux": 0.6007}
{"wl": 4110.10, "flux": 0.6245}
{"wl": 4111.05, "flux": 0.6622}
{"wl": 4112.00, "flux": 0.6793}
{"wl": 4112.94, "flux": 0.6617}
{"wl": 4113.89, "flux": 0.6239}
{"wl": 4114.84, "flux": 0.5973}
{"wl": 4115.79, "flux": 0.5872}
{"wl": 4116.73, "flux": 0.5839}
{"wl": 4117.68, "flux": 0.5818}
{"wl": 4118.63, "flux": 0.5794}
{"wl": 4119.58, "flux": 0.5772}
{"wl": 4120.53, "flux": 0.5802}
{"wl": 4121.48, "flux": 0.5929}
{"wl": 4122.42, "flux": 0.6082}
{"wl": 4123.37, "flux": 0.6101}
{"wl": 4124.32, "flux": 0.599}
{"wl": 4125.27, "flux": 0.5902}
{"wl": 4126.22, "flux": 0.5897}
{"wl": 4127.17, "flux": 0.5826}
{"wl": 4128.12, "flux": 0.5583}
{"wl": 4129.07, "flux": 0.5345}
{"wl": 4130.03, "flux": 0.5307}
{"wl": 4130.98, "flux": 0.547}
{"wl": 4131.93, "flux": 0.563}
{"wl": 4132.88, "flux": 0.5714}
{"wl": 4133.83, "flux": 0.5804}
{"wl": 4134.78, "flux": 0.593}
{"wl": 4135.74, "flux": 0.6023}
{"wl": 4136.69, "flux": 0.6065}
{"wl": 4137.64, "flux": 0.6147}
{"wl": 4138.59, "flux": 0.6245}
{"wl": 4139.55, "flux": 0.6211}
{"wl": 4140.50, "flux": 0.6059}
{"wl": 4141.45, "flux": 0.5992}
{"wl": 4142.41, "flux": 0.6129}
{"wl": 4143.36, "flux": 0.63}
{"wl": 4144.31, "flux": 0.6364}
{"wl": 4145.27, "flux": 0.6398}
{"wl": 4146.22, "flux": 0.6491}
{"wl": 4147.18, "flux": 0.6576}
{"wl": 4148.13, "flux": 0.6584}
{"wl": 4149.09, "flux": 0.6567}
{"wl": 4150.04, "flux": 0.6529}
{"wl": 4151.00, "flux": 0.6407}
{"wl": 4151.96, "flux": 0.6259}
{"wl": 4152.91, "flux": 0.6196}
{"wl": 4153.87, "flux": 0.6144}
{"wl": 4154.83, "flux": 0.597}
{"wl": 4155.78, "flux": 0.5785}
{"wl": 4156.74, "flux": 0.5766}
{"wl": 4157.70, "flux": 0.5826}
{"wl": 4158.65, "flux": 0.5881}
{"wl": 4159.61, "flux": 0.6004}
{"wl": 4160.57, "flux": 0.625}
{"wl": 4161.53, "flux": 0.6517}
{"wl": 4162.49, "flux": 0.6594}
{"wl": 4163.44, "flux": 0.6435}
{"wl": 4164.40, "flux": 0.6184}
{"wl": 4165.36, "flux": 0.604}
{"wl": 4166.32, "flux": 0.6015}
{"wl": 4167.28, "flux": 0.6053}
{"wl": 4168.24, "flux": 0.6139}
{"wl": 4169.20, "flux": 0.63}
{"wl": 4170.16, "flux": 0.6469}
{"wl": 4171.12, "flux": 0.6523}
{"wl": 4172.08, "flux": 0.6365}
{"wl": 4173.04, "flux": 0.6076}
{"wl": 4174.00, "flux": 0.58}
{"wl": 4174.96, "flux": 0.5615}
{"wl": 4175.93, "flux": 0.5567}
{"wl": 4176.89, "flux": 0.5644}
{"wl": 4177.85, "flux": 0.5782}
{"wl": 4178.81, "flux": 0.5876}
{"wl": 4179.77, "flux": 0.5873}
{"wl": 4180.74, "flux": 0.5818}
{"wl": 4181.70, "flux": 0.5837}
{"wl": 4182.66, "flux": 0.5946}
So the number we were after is 1.4 angstrom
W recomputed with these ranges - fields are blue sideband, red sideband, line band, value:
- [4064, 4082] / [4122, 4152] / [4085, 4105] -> -0.35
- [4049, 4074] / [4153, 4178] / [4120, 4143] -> 0.80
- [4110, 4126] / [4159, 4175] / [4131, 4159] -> 0.10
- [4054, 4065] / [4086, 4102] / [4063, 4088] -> 0.76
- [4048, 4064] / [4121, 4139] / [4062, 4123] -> -2.56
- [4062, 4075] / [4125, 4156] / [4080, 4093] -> 0.18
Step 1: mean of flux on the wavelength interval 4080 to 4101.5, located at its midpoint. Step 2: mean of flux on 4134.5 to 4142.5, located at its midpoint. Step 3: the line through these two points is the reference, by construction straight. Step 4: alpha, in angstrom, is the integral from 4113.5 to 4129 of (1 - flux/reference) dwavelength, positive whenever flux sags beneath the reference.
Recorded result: 0.57 angstrom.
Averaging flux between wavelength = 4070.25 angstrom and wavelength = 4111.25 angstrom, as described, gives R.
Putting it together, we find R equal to 0.604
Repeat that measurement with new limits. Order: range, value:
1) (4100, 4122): 0.607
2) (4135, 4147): 0.62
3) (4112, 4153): 0.605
